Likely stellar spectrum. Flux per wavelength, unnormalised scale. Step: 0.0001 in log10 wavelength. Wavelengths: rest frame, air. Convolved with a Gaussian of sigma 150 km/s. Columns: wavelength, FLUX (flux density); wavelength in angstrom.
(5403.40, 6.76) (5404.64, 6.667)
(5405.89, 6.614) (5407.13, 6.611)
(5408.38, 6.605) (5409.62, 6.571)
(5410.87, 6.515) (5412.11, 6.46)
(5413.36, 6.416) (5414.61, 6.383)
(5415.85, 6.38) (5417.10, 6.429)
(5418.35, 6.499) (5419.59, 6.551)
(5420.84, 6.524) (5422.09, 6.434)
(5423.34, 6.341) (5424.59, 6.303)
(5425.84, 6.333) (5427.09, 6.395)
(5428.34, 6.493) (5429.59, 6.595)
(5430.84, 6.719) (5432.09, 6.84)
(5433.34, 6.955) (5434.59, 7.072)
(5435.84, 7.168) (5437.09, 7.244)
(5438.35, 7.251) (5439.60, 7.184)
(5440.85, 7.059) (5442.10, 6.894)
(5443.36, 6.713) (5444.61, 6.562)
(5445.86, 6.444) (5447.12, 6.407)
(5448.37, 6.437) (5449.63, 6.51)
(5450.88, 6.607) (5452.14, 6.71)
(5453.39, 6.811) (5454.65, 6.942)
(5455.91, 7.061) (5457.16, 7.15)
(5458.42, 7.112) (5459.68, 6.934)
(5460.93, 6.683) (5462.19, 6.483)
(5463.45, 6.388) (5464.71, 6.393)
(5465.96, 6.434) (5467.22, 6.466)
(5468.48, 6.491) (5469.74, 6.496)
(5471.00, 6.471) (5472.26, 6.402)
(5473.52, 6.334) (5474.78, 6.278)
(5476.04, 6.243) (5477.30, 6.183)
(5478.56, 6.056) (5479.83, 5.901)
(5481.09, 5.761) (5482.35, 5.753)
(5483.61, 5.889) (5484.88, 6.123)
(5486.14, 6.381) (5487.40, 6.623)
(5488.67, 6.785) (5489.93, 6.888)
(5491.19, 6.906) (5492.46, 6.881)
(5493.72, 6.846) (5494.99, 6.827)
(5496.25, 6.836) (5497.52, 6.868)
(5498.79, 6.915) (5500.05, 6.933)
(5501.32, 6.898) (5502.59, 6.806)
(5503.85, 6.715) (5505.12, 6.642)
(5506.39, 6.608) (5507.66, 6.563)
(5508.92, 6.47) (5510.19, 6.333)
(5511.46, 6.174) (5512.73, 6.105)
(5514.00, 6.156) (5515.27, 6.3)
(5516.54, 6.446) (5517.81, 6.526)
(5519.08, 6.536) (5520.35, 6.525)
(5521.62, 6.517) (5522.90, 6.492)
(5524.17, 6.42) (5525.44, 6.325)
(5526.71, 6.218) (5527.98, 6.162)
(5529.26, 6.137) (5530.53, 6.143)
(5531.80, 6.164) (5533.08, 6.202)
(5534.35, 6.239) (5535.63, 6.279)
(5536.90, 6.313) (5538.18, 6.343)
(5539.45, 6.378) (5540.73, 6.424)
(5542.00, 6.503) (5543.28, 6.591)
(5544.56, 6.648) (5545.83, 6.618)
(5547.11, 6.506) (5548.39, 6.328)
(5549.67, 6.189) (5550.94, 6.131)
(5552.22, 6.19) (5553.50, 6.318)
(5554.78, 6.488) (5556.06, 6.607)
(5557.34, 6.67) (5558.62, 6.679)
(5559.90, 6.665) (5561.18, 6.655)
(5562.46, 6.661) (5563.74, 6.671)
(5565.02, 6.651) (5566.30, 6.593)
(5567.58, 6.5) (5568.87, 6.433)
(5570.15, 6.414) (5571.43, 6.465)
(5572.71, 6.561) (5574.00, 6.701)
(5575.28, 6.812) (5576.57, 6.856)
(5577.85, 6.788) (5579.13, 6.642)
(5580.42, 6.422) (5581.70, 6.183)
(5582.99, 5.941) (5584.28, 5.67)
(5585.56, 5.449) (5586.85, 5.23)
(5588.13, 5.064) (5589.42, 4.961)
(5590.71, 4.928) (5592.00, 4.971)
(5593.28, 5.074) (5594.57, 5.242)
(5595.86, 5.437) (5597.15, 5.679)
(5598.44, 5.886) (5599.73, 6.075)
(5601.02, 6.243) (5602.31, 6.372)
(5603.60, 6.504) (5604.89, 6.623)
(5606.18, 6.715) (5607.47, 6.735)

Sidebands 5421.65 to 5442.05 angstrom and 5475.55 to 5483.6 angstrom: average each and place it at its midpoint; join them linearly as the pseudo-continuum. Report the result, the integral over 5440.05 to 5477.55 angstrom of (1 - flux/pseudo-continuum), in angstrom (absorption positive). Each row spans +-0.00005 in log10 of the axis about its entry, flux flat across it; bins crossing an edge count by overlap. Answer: -1.7 angstrom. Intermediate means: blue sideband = 6.78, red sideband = 5.97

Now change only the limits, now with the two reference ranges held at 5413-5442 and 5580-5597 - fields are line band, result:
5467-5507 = -1.9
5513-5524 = -0.8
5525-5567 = -4.8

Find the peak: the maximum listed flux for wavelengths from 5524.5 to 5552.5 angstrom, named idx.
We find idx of 6.648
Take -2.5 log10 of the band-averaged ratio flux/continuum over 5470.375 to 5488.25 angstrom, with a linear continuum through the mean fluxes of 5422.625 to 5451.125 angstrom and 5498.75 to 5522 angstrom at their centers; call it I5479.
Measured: 0.07 mag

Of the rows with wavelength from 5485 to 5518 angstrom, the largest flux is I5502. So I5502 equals 6.933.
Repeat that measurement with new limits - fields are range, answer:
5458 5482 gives 7.112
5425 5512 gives 7.251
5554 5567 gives 6.679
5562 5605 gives 6.856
